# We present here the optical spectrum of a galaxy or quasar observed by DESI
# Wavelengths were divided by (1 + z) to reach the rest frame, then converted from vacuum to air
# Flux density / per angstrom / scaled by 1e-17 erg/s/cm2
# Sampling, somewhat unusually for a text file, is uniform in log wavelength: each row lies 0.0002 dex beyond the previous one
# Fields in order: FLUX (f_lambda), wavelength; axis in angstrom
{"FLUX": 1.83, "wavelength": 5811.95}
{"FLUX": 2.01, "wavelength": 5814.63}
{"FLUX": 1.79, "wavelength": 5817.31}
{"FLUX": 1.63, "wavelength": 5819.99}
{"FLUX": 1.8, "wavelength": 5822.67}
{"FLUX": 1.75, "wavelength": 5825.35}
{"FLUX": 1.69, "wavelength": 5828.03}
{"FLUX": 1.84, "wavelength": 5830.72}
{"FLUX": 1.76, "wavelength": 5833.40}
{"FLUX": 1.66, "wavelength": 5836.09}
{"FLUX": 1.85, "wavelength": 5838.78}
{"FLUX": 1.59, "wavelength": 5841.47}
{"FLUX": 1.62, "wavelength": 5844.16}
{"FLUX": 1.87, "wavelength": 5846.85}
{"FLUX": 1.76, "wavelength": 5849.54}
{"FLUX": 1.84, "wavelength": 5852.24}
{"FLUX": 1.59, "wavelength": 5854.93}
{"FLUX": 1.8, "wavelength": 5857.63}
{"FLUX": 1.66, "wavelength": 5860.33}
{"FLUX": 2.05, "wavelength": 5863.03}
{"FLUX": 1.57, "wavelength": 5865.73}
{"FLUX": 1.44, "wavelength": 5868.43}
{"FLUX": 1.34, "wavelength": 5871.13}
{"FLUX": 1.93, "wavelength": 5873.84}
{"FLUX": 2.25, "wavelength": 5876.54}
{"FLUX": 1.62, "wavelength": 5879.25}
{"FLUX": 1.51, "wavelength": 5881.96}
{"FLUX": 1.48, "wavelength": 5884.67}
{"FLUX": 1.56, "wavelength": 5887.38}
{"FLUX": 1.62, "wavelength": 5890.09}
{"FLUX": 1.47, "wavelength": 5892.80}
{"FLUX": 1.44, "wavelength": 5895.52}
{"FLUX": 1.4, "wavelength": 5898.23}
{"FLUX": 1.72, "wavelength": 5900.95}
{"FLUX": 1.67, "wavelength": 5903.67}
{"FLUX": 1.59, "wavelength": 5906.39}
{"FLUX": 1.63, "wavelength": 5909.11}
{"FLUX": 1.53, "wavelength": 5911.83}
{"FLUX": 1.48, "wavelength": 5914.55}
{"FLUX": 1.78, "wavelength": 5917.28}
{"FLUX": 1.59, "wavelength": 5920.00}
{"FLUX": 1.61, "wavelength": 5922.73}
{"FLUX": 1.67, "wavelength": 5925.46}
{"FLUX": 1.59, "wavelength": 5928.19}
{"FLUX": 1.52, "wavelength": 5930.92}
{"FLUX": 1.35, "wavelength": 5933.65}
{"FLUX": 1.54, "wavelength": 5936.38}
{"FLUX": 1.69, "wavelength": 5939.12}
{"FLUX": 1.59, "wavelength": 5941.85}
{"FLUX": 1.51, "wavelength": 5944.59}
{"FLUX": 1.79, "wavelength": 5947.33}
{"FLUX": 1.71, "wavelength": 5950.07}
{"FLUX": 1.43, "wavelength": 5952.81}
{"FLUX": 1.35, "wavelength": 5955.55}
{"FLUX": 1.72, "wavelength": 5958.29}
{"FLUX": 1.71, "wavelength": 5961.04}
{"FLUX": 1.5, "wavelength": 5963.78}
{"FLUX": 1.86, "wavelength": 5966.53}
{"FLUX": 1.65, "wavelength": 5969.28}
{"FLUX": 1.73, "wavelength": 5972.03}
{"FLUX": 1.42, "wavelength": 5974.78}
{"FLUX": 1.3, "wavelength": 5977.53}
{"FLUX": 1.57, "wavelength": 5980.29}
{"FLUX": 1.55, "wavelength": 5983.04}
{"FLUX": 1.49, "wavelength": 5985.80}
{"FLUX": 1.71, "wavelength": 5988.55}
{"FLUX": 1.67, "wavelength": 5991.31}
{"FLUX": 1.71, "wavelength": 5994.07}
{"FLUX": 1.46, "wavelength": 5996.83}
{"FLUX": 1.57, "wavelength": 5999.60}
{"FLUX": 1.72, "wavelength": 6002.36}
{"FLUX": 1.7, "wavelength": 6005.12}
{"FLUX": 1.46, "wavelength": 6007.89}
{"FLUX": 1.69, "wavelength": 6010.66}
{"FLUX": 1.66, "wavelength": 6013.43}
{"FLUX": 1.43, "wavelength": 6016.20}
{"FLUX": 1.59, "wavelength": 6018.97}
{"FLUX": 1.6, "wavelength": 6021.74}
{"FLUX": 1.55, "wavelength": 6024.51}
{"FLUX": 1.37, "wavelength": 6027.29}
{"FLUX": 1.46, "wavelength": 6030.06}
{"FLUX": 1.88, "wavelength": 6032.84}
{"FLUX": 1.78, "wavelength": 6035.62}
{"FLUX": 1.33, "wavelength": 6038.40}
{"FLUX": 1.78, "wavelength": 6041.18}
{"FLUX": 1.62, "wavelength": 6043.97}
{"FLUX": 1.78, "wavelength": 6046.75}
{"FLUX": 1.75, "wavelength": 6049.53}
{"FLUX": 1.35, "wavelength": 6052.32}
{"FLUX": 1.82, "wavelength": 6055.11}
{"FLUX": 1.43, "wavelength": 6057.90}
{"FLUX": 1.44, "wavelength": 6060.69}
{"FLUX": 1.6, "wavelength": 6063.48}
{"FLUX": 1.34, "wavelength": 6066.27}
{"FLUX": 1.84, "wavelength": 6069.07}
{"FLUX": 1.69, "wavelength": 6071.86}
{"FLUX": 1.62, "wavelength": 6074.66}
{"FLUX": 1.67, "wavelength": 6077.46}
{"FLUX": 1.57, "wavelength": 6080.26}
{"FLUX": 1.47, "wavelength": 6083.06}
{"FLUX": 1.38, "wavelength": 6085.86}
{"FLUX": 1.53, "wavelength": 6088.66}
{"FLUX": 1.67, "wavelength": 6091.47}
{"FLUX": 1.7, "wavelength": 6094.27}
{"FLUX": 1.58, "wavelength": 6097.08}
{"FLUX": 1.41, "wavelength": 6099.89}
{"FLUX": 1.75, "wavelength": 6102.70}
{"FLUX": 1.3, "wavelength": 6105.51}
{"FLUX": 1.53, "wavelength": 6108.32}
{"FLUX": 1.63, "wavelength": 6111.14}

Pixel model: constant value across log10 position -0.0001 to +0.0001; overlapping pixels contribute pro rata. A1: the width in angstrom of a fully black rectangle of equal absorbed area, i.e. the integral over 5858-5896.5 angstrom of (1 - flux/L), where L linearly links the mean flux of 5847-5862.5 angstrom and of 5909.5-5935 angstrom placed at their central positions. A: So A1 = 1.2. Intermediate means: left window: 1.76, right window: 1.57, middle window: 1.64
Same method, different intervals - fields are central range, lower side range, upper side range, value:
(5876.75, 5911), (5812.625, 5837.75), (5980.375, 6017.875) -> 2.5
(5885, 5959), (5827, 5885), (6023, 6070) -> 4.5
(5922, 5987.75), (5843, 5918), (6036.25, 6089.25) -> 1.8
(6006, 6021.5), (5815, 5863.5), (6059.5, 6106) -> 0.5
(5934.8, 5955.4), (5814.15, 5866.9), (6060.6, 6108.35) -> 1.0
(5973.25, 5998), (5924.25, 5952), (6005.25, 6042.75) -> 0.7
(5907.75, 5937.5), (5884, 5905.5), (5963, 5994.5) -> -0.2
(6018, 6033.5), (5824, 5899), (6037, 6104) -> 0.5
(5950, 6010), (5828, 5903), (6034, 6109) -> 1.3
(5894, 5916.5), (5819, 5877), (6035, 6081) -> 1.8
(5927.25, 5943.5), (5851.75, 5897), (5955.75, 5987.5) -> 0.6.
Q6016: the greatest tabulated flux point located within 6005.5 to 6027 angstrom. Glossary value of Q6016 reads 1.69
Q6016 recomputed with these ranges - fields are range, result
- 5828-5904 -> 2.25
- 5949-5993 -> 1.86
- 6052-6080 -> 1.84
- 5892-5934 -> 1.78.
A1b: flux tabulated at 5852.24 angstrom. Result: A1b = 1.84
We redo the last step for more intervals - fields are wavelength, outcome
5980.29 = 1.57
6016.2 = 1.43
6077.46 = 1.67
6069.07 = 1.84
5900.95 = 1.72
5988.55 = 1.71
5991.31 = 1.67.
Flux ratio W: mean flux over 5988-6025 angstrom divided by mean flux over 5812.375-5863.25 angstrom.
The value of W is 0.9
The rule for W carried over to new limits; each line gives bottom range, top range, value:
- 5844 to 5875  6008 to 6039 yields 0.92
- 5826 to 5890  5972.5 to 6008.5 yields 0.92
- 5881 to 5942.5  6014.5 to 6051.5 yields 1.03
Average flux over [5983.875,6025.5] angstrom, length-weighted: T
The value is 1.6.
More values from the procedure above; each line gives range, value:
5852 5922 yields 1.63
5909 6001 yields 1.59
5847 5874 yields 1.7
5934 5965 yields 1.59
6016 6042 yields 1.58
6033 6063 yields 1.62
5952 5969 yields 1.6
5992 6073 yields 1.6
